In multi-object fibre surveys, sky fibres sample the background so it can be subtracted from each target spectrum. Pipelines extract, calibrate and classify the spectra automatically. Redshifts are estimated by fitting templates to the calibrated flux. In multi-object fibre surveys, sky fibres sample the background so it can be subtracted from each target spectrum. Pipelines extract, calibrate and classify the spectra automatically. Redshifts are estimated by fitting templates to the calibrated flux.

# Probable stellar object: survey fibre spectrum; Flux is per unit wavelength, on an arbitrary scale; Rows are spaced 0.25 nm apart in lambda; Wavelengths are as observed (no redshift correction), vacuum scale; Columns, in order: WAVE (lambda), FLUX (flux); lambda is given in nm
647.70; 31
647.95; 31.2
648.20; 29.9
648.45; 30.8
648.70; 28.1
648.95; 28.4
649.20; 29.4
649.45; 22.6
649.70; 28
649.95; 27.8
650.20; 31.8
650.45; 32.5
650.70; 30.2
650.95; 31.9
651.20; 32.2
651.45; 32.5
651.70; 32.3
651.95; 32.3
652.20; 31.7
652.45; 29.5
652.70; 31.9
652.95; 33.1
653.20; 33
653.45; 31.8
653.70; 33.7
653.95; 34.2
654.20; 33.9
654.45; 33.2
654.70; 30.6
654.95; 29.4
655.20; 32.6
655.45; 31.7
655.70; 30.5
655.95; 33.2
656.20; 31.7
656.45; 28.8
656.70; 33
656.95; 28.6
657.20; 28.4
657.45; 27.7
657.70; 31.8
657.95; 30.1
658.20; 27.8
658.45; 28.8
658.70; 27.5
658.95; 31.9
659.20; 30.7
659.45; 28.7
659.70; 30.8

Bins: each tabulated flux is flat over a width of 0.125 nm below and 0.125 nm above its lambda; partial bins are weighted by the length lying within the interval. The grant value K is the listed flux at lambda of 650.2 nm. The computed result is 31.8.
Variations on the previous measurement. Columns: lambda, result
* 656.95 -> 28.6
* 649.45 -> 22.6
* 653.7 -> 33.7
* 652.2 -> 31.7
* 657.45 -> 27.7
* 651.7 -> 32.3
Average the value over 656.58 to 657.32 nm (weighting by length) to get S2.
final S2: 30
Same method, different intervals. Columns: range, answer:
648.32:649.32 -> 29.2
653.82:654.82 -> 33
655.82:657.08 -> 31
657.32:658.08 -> 29.8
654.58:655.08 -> 30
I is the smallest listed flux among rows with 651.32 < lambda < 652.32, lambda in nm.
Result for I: 31.7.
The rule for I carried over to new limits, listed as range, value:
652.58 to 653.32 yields 31.9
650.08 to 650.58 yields 31.8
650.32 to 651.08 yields 30.2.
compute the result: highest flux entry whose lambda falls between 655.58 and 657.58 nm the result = 33.2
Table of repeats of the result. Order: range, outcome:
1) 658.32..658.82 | 28.8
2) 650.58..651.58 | 32.5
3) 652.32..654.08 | 34.2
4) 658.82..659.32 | 31.9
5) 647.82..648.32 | 31.2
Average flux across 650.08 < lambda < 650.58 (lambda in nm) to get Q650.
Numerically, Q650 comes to 32.1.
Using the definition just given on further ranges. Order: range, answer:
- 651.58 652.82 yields 31.5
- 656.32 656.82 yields 30.9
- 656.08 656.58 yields 30.3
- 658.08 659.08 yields 29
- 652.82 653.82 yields 32.9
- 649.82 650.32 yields 29.8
